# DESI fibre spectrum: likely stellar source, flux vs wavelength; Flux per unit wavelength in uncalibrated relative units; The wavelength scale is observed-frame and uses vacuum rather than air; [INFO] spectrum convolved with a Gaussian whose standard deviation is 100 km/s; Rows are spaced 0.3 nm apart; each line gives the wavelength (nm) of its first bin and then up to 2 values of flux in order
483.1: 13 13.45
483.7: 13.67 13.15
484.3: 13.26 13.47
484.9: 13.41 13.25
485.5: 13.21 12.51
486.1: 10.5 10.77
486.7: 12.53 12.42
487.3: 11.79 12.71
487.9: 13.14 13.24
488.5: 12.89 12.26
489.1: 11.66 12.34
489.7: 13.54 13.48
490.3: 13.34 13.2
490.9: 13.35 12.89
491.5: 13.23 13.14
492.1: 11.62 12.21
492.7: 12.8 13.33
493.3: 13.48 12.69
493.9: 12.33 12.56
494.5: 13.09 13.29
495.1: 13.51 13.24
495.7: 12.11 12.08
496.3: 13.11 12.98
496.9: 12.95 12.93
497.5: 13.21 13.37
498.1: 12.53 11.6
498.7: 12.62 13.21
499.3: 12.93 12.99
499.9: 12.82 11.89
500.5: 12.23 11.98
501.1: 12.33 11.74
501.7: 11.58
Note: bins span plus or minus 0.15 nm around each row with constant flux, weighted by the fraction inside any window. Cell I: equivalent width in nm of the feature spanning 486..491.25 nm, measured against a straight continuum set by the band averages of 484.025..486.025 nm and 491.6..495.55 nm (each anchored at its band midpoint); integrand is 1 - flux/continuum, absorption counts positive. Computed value 0.17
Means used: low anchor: 13.1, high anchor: 12.9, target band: 12.6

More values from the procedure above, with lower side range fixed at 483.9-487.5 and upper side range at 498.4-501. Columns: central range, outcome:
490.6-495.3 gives -0.15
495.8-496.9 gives -0.02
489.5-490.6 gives -0.07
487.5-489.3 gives -0.02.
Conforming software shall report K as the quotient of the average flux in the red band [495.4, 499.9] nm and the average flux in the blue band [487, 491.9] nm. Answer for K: 1.0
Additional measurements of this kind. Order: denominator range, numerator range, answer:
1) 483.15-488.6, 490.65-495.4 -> 1.01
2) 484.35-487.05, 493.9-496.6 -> 1.03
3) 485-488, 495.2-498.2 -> 1.05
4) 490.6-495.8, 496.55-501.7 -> 0.98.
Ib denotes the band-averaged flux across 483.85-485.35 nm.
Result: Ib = 13.3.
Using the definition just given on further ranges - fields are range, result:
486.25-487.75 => 12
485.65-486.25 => 11.5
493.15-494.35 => 12.8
